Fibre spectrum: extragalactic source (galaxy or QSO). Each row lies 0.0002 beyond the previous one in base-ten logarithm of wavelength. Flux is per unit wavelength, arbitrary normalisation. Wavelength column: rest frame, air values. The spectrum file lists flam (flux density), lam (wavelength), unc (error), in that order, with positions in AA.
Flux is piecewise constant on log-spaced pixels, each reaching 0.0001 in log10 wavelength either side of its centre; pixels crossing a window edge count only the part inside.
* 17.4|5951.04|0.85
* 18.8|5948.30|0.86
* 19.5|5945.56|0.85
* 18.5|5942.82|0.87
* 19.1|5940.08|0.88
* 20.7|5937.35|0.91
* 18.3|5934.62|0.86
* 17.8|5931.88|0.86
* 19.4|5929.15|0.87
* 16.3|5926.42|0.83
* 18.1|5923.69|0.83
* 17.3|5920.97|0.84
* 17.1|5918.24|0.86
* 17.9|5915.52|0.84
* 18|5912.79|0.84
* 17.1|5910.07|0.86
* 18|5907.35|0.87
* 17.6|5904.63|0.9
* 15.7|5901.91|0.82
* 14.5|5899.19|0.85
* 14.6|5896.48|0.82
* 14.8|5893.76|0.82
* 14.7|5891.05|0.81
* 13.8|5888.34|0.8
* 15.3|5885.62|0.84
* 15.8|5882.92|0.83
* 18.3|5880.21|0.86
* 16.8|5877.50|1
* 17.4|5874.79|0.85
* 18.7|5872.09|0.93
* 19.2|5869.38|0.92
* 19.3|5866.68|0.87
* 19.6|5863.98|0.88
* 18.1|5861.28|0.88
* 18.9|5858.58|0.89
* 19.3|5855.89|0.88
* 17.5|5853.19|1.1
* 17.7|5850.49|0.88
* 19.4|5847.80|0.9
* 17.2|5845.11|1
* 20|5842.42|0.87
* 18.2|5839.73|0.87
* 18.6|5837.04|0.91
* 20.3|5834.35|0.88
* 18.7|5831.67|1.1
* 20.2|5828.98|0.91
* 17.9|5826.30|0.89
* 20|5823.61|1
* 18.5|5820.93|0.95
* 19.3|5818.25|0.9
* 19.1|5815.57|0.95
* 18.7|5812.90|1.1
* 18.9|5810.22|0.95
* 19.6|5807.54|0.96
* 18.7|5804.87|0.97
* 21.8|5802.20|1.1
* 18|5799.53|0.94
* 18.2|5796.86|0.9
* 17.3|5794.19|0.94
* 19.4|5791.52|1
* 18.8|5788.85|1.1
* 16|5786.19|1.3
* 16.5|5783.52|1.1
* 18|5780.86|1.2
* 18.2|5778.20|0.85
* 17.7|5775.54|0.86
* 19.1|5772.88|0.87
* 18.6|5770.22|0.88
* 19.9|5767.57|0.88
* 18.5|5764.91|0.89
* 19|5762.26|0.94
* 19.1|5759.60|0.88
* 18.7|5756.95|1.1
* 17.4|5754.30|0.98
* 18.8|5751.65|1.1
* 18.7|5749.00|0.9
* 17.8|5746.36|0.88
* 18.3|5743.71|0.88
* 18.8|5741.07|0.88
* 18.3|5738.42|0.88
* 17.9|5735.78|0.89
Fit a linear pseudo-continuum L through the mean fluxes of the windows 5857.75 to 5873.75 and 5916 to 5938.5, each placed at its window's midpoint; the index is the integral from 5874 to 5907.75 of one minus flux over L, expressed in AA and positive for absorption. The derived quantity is 5.0 AA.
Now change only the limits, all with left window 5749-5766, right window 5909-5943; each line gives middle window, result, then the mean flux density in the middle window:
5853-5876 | -0.6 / 18.7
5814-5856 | -1.1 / 18.9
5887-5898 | 2.3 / 14.5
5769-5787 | 0.7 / 17.8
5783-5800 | 0.6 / 17.8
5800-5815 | -0.8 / 19.4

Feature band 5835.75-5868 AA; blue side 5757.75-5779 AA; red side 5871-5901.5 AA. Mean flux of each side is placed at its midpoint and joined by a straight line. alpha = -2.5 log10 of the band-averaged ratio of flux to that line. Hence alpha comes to -0.120 mag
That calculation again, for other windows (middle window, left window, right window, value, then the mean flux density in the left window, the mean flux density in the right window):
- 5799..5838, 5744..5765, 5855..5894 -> -0.079 mag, 18.5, 17.4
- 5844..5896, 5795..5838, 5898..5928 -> 0.037 mag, 19.1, 17.1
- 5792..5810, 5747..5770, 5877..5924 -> -0.055 mag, 18.7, 16.4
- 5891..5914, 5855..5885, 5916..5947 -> 0.133 mag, 18.2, 18.4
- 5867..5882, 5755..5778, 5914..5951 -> 0.023 mag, 18.8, 18.3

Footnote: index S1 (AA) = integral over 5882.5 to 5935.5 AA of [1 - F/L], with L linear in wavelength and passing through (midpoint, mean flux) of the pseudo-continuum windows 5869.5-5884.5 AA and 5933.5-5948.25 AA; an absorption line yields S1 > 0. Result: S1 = 5.1 AA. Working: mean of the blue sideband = 17.5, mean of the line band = 16.6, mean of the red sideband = 19.2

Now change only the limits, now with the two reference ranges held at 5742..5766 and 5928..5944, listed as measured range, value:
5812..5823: -0.2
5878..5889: 1.6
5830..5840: -0.2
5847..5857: 0.2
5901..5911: 0.9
